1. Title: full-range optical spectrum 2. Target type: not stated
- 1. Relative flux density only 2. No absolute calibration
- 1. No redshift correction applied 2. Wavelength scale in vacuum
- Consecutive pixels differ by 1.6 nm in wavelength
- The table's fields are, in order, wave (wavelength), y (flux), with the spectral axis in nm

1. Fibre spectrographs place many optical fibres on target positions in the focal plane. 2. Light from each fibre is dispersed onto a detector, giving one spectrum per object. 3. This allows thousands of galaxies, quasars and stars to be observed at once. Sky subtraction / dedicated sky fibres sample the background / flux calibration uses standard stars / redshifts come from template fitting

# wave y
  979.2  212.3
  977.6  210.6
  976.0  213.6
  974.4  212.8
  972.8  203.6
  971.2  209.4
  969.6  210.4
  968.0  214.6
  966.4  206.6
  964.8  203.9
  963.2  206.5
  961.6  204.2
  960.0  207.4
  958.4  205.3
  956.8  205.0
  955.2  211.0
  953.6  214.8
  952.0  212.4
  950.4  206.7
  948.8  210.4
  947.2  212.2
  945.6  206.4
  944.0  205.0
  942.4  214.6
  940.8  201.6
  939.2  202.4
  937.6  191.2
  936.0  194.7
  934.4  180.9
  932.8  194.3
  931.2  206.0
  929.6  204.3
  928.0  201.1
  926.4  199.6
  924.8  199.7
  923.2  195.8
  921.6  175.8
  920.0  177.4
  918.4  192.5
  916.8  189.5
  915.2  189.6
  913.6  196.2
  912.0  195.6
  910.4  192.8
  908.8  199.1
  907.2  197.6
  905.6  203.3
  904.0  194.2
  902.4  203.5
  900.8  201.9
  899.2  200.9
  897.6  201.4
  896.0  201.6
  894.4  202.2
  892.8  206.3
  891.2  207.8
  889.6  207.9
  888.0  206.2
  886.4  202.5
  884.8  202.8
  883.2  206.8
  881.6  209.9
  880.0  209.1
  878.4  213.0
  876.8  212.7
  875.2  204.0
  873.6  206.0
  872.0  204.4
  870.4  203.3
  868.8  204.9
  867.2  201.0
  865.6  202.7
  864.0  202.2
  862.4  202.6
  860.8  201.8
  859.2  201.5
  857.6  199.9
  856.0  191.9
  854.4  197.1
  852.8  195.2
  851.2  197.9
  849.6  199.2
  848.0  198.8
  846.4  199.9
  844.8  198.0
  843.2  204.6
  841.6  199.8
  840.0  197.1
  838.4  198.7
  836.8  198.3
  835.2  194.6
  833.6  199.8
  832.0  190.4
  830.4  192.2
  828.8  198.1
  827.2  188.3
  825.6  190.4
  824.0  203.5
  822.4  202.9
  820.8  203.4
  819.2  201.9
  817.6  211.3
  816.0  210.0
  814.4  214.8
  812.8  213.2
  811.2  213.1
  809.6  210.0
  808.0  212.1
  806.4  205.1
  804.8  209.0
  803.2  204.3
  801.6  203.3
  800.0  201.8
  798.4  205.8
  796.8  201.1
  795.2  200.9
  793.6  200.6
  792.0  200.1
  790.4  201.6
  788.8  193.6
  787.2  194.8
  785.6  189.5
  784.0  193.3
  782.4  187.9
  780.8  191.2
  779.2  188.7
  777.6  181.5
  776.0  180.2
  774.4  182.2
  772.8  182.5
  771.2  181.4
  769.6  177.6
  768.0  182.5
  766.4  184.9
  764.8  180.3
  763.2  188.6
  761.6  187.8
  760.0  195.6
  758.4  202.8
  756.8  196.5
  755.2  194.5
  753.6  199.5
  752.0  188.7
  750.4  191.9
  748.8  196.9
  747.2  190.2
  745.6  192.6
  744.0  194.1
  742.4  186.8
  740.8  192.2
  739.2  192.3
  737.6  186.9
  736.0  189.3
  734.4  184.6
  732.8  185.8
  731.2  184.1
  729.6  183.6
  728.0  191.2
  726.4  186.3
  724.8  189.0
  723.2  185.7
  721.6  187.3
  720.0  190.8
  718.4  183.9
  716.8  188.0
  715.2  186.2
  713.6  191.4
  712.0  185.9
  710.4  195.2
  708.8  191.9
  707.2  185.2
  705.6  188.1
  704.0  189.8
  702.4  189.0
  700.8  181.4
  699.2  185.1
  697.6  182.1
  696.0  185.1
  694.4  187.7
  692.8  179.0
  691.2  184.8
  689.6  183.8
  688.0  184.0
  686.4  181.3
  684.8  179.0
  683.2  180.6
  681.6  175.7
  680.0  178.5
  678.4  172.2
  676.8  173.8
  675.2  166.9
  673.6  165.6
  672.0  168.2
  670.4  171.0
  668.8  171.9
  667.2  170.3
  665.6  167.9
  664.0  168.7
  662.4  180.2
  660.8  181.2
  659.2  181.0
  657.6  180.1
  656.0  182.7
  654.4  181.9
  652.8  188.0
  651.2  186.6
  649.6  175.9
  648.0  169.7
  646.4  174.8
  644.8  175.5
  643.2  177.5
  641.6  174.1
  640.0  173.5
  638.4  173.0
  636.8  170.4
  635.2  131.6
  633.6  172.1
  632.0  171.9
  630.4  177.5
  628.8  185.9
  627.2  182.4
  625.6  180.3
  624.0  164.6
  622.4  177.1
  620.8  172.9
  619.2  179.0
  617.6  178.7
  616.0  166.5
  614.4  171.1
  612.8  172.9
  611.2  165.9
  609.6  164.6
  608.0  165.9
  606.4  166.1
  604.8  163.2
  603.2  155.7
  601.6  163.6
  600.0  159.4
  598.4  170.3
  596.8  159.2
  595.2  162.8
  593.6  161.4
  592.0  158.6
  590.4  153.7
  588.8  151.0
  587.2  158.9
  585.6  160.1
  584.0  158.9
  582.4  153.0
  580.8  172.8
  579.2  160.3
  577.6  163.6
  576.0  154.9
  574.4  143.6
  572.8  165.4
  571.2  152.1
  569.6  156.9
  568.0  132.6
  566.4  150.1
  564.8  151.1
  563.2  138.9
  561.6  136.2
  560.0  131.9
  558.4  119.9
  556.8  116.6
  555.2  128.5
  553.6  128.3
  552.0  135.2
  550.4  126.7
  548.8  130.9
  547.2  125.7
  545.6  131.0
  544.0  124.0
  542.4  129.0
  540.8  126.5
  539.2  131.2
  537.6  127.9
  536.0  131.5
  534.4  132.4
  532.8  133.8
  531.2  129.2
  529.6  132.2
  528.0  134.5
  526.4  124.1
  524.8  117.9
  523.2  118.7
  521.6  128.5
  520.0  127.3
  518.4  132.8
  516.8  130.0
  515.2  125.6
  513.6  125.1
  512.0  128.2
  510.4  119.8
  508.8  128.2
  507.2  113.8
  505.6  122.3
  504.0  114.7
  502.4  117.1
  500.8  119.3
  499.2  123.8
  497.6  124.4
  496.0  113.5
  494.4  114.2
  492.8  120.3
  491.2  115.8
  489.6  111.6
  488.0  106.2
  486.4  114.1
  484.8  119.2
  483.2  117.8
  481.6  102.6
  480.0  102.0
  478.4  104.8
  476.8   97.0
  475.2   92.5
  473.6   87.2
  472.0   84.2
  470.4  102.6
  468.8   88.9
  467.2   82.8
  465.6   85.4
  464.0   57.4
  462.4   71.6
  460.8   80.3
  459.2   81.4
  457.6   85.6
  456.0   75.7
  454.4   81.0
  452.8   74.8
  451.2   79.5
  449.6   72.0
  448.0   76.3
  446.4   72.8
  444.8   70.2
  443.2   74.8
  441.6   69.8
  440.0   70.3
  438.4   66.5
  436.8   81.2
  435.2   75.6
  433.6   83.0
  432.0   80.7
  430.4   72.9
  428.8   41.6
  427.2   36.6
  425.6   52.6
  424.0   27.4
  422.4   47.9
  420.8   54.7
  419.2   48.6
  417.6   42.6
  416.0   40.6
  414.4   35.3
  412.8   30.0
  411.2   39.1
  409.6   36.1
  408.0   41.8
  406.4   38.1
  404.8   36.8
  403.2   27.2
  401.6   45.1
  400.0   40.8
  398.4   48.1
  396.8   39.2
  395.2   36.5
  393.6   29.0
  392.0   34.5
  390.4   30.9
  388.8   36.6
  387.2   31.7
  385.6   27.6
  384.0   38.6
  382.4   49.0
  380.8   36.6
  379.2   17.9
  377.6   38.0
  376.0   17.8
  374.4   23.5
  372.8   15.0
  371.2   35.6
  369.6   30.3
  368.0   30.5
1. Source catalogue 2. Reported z 0.078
